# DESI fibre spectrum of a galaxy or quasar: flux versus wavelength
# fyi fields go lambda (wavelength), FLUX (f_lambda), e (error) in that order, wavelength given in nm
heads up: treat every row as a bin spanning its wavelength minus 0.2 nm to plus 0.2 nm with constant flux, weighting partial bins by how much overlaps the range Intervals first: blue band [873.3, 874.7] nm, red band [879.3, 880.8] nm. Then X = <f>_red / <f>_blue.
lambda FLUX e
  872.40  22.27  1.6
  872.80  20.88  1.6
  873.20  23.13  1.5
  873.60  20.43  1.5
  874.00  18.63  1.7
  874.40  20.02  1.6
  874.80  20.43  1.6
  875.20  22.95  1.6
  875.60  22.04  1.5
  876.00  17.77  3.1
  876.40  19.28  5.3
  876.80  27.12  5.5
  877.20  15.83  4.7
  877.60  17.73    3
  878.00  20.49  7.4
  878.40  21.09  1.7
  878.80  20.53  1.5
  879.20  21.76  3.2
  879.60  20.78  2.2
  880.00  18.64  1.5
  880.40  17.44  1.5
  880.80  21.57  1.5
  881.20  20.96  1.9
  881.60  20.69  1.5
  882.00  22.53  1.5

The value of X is 1.0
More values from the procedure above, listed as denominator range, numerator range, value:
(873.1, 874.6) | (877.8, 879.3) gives 1.03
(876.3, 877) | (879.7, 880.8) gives 0.80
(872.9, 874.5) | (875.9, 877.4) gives 0.98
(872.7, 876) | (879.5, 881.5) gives 0.95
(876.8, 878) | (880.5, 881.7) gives 1.09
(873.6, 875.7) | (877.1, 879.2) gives 0.94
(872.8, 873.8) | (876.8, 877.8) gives 0.87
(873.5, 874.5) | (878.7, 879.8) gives 1.08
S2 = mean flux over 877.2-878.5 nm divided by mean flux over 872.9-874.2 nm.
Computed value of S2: 0.92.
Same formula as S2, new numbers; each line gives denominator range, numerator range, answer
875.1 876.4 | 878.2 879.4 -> 1.03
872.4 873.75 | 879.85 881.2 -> 0.90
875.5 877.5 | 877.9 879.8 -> 1.04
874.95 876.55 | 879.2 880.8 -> 0.96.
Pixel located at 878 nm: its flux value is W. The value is 20.49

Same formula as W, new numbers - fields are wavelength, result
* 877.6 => 17.73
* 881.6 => 20.69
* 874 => 18.63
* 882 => 22.53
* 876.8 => 27.12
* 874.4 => 20.02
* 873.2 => 23.13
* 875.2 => 22.95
